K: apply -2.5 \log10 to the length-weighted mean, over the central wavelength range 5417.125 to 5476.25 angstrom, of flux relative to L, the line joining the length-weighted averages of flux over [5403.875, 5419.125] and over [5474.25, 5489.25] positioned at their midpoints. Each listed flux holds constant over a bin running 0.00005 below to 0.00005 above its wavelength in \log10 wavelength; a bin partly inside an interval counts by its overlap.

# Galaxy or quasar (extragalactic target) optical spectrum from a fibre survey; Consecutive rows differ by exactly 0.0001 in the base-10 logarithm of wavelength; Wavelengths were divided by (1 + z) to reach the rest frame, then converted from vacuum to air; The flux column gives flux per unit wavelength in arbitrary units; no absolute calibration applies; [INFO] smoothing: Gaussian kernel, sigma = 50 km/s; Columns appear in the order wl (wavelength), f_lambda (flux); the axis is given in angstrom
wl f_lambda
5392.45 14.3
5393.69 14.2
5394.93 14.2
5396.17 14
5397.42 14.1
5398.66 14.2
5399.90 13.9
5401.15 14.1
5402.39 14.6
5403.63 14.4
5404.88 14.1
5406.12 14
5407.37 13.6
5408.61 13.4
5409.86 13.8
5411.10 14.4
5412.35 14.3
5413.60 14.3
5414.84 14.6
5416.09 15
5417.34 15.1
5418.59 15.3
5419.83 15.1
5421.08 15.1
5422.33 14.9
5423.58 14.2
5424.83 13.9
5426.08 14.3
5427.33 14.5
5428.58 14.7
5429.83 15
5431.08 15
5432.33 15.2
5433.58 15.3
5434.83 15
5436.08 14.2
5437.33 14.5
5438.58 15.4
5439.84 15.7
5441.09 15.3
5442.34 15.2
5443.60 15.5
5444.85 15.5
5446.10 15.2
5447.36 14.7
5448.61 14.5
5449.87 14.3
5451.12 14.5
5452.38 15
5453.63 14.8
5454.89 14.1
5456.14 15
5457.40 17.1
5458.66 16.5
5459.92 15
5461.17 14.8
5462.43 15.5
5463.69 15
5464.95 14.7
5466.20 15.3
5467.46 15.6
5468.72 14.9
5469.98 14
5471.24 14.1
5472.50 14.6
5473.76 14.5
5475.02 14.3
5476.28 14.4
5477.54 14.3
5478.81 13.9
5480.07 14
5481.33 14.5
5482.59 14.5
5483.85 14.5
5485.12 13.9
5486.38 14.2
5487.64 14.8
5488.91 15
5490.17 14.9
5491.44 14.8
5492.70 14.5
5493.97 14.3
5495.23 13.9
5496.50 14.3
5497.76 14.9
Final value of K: -0.045 mag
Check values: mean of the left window 14.3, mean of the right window 14.3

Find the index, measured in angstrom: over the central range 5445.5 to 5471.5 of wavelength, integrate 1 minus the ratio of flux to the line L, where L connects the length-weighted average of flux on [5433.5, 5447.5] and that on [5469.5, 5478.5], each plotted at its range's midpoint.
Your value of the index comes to -0.56 angstrom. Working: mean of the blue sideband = 15.1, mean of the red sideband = 14.3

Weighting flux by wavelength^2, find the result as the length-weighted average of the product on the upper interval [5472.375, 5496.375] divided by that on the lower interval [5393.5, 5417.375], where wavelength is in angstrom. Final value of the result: 1.0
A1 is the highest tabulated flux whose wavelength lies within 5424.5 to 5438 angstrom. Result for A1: 15.3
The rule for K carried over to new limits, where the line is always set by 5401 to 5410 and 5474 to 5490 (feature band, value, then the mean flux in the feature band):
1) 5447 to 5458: -0.05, 14.9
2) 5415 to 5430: -0.05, 14.7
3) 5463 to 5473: -0.04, 14.8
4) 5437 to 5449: -0.07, 15.2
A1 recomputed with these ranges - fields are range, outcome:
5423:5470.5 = 17.1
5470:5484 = 14.6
